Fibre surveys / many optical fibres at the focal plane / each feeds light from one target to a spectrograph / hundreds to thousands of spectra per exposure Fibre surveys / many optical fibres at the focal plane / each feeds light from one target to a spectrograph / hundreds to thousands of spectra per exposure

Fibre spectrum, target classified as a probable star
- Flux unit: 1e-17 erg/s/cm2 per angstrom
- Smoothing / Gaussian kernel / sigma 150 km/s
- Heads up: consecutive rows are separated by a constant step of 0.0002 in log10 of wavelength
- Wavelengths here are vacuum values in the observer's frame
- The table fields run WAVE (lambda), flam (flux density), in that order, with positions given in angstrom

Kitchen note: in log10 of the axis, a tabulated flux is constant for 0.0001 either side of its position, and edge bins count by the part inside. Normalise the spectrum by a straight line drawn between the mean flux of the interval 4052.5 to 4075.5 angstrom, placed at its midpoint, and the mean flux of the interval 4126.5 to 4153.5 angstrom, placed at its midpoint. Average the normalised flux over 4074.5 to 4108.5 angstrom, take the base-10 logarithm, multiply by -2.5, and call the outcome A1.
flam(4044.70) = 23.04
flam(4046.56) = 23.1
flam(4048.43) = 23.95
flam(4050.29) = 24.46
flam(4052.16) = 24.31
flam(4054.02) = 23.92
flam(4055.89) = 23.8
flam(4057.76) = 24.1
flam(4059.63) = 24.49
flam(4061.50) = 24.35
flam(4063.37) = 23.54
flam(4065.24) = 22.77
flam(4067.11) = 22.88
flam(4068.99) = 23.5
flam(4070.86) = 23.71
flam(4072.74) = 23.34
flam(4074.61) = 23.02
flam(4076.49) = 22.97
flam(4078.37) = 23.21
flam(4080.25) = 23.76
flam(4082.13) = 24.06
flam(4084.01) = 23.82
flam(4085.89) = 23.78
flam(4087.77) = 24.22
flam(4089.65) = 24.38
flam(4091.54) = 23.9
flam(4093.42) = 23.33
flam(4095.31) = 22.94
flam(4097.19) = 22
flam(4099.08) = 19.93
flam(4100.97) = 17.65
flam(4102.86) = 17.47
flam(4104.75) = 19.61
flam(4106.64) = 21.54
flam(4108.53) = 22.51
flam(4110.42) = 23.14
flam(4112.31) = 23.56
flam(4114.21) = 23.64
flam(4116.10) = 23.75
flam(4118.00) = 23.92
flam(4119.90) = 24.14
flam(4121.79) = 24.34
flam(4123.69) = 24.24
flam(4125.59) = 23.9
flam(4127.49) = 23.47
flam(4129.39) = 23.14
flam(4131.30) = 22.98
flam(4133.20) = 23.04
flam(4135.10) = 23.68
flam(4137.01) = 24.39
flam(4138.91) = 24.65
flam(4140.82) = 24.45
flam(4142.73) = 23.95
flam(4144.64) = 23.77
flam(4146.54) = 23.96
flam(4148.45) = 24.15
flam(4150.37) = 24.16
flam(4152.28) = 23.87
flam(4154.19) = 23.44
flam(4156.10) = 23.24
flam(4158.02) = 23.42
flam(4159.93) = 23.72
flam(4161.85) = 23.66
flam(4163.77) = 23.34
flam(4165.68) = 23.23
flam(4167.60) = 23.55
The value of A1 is 0.07 mag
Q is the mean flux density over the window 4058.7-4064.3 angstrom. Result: 24.1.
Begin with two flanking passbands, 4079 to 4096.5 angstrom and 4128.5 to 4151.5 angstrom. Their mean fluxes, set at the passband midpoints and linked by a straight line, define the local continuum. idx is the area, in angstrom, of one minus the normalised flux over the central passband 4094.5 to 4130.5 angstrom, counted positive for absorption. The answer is 2.2 angstrom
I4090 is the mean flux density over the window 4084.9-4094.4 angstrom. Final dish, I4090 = 23.9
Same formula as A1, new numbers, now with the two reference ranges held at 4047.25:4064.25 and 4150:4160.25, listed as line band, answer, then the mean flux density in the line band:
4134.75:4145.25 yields -0.022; 24.2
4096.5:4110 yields 0.182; 20.2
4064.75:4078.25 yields 0.038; 23.2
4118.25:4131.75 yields 0.000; 23.8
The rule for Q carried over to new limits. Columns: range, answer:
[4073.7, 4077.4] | 23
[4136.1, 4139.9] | 24.5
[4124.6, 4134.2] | 23.3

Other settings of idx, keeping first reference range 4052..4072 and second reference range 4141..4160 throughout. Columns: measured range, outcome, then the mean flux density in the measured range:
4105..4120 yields 0.5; 23.1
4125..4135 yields 0.2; 23.3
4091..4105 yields 1.7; 20.8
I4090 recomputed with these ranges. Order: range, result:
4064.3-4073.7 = 23.2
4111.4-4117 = 23.6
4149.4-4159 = 23.6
